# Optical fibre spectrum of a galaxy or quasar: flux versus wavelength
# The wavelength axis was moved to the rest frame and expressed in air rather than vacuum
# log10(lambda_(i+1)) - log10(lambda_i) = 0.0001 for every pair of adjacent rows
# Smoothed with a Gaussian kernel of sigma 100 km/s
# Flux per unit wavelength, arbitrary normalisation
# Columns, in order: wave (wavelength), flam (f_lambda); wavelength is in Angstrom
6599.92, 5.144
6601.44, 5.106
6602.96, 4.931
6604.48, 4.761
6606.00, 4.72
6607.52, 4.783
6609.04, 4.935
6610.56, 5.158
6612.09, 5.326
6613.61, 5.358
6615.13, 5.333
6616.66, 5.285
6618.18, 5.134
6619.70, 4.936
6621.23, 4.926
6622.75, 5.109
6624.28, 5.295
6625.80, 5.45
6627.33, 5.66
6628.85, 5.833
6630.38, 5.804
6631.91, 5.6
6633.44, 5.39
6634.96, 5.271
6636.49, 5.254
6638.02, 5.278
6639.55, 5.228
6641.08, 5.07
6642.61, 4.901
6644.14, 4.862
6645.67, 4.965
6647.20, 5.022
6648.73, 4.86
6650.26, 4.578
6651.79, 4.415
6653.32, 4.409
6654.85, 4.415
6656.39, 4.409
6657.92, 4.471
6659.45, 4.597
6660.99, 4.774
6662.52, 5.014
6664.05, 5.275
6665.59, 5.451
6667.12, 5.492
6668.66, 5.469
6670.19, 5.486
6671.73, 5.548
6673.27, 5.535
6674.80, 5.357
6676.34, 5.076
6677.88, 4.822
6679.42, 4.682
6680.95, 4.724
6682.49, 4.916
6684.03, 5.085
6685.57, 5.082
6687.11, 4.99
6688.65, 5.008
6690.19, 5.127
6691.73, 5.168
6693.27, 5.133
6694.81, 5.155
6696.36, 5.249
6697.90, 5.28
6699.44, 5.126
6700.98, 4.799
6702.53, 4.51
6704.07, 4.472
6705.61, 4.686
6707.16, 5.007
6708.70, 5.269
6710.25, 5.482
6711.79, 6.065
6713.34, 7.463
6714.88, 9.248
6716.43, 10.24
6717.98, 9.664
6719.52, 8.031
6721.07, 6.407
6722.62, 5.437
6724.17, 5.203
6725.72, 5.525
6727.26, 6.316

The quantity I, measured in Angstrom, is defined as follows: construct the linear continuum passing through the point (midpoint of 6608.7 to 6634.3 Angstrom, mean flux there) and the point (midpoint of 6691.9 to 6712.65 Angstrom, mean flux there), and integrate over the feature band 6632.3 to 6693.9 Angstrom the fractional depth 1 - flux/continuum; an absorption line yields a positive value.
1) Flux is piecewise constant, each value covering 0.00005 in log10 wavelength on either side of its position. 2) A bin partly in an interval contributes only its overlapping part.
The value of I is 2.3 Angstrom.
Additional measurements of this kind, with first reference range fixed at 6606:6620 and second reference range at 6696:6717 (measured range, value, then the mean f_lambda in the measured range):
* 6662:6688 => 2.1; 5.18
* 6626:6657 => 1.6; 5.07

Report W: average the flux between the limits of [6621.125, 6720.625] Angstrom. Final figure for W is 5.39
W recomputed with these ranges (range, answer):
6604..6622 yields 5.06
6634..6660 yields 4.83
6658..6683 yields 5.12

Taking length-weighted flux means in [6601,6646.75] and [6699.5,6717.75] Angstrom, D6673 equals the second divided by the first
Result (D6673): 1.2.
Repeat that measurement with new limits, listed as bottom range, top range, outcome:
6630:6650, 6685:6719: 1.13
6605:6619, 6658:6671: 1.01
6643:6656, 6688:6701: 1.10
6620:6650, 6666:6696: 0.98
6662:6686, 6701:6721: 1.27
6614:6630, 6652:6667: 0.90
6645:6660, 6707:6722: 1.60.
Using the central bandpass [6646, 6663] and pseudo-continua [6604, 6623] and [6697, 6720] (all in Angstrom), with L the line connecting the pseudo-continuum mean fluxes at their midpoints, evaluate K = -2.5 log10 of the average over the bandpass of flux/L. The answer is 0.21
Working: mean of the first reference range 5.06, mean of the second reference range 6.33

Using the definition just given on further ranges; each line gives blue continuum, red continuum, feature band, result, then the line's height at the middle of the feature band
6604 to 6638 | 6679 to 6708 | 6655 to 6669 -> 0.029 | 5.09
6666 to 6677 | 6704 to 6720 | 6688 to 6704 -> 0.253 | 6.36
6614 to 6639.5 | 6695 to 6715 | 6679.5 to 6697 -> 0.081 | 5.43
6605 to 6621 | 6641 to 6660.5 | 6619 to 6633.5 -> -0.097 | 4.94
